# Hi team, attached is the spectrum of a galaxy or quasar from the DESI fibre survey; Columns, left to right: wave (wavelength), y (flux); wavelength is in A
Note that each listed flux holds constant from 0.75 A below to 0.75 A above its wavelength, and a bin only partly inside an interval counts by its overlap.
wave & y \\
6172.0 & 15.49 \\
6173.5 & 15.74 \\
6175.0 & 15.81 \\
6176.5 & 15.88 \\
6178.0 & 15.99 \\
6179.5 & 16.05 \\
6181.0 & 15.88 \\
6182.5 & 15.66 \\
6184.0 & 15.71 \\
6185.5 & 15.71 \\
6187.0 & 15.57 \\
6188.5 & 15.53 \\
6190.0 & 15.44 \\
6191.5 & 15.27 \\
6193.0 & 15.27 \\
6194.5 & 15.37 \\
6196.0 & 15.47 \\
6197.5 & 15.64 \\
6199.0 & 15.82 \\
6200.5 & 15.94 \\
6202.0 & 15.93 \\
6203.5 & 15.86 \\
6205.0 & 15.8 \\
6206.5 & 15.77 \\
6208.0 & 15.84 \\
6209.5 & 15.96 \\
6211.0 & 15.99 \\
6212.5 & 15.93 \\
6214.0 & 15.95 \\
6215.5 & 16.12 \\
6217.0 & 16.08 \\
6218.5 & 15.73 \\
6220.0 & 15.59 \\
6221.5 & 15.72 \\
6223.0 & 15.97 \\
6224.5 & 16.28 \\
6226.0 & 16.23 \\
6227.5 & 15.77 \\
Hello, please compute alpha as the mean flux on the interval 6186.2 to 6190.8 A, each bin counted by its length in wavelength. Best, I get 15.5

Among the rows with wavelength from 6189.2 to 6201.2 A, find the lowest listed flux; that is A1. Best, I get 15.27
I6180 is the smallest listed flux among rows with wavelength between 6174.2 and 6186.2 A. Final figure 15.66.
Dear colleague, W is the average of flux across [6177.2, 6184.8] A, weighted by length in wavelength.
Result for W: 15.9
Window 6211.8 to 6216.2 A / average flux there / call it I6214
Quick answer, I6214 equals 16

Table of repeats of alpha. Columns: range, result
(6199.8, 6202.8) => 15.9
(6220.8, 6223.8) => 15.9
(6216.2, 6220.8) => 15.8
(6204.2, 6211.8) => 15.9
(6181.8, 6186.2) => 15.7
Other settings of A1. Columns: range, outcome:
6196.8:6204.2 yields 15.64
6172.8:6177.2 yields 15.74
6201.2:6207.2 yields 15.77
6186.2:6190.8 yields 15.44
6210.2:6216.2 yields 15.93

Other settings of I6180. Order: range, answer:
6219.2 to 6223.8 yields 15.59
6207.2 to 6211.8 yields 15.84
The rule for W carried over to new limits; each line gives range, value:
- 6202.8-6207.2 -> 15.8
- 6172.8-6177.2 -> 15.8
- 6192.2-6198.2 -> 15.4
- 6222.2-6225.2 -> 16.1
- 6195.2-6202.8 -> 15.8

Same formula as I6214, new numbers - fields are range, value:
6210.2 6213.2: 16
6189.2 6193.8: 15.3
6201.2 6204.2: 15.9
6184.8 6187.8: 15.6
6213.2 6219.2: 16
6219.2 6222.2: 15.7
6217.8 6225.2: 15.9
